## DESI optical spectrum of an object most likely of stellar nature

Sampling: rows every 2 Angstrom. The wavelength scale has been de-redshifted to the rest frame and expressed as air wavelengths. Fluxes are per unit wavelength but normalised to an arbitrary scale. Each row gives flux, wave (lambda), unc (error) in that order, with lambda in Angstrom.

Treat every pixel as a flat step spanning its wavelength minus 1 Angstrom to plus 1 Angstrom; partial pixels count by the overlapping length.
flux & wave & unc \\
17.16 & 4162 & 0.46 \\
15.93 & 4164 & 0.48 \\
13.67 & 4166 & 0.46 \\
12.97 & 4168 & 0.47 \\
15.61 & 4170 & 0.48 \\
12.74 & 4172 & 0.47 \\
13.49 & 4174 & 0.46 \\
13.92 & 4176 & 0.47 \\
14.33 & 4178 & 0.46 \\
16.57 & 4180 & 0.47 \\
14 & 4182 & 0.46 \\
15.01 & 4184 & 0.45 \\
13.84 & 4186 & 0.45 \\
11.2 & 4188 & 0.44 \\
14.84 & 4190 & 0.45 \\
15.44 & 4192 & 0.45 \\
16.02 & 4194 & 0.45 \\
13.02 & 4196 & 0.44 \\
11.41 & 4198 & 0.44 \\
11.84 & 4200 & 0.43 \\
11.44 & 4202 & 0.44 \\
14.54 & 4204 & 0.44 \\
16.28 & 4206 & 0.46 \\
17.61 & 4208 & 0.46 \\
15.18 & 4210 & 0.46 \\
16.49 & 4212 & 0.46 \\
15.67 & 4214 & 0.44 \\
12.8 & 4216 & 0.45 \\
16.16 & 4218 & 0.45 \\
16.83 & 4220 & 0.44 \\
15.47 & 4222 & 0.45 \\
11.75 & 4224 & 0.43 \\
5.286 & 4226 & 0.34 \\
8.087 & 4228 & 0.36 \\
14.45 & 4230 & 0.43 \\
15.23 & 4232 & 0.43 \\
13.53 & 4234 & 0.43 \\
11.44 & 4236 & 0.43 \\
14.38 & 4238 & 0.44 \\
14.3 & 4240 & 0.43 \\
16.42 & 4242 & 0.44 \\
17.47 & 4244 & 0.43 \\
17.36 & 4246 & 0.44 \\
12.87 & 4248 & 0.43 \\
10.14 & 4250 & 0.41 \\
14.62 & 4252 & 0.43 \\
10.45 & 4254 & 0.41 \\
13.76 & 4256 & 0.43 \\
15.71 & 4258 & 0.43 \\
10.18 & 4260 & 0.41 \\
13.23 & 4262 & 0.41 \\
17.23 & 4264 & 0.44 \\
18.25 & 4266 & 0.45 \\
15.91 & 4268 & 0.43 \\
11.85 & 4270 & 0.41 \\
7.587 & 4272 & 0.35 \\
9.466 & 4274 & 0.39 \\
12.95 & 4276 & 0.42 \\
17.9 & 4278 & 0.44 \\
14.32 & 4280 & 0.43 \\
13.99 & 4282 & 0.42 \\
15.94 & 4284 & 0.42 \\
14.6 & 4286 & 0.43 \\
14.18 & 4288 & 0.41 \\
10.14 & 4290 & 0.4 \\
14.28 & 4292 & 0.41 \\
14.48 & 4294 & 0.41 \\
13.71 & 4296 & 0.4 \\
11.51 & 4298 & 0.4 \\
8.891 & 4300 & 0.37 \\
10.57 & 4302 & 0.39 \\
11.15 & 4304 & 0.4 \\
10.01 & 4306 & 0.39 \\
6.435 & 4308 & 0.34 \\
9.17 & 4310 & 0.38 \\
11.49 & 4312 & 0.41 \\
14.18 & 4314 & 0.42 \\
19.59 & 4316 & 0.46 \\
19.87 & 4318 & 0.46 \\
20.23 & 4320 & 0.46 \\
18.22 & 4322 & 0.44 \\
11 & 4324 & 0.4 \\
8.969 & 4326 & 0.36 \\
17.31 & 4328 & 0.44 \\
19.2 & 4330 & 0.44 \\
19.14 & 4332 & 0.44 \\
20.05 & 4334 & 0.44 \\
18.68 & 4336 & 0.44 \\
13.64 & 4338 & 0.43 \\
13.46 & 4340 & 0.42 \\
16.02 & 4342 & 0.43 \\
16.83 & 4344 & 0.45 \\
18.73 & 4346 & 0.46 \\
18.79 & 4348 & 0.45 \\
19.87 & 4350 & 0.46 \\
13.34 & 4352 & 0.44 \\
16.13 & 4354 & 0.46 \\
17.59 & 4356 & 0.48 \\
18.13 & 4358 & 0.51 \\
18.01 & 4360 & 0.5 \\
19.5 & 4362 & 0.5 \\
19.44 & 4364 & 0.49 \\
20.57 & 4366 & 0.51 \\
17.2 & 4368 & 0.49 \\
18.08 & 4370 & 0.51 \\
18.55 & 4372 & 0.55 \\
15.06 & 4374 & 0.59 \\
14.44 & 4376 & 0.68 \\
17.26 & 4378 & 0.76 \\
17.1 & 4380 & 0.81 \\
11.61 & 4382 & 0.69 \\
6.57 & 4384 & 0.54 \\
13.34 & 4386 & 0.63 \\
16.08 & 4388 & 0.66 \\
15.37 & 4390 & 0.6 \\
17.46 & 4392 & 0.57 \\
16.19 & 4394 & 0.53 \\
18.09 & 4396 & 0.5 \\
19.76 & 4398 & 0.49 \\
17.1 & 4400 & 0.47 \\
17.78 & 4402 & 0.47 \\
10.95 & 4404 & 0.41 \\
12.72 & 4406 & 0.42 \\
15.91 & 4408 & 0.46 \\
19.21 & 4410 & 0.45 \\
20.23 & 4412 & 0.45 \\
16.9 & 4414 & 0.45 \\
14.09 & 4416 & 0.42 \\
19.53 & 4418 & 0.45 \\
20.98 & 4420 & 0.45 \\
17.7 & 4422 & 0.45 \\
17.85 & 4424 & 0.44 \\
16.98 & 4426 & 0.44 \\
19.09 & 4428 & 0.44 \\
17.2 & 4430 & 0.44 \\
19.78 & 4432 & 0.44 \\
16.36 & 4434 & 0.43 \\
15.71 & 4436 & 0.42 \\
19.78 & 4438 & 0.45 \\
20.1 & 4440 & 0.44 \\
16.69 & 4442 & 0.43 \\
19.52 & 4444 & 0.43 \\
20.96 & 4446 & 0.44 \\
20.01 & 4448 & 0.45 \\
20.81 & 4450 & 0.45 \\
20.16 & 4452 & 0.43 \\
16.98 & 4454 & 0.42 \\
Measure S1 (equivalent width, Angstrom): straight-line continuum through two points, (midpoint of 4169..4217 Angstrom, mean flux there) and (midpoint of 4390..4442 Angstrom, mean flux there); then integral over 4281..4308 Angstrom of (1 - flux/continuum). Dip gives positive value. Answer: 5.8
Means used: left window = 14.3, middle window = 12.3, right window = 17.4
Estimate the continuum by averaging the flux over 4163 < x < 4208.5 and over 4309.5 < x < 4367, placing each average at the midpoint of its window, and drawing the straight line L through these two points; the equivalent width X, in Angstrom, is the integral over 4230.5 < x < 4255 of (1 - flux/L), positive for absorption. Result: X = 1.80 Angstrom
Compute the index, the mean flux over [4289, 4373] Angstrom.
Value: 15.5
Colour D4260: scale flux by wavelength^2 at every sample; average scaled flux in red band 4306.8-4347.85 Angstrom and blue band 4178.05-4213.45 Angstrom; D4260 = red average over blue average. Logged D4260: 1.2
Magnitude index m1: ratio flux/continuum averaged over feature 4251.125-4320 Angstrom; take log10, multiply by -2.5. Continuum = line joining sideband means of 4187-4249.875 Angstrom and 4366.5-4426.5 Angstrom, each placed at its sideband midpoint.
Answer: 0.124 mag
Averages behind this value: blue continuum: 14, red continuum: 16.4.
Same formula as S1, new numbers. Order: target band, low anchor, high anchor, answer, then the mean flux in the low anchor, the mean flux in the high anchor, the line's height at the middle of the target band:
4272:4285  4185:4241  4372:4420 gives 0.8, 13.7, 15.9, 14.5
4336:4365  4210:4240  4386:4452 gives -1.7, 13.5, 17.7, 16.2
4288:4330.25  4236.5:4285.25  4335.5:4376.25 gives 6.5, 14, 17.3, 15.7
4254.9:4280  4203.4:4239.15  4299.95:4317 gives -2.1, 13.9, 11.4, 12.6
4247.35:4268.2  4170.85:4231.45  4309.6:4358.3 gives 1.7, 13.9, 16.4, 15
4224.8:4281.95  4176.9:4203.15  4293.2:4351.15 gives 3.7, 13.8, 14.9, 14.3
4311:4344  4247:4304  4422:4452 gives -3.2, 13.1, 18.7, 14.9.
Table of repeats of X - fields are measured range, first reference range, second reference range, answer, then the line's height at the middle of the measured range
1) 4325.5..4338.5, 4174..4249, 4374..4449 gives -1.1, 15.8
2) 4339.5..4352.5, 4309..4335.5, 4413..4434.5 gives -0.4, 16.5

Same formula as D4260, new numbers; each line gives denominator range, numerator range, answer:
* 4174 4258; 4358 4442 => 1.33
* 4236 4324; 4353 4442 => 1.31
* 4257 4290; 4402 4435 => 1.33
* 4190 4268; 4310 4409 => 1.24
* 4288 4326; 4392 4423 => 1.38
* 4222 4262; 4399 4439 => 1.43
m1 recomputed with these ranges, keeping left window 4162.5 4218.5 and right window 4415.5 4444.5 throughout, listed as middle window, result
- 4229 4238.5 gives 0.10 mag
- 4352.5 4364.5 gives -0.05 mag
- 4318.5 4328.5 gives 0.08 mag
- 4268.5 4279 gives 0.28 mag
